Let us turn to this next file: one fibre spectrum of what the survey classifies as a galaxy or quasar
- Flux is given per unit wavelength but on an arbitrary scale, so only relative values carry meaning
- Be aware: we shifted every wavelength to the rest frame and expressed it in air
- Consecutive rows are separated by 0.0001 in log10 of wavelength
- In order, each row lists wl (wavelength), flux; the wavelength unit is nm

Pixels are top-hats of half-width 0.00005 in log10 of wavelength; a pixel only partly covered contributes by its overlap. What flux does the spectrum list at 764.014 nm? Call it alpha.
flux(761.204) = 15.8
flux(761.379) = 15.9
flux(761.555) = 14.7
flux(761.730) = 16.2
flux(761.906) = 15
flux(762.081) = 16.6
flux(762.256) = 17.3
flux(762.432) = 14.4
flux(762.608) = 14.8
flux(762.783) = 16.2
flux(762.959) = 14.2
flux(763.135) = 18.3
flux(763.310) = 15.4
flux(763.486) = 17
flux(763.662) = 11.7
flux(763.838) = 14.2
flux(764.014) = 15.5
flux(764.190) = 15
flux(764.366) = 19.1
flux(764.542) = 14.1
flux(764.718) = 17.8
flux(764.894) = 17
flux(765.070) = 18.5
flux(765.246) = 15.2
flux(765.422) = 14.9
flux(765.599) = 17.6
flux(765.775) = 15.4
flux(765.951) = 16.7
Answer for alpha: 15.5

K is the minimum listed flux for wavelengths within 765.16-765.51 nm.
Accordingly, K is 14.9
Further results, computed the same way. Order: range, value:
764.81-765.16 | 17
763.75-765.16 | 14.1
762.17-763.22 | 14.2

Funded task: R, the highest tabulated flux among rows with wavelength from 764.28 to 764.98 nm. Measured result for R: 19.1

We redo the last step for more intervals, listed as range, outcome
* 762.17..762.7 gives 17.3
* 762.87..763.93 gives 18.3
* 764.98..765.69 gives 18.5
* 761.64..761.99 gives 16.2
